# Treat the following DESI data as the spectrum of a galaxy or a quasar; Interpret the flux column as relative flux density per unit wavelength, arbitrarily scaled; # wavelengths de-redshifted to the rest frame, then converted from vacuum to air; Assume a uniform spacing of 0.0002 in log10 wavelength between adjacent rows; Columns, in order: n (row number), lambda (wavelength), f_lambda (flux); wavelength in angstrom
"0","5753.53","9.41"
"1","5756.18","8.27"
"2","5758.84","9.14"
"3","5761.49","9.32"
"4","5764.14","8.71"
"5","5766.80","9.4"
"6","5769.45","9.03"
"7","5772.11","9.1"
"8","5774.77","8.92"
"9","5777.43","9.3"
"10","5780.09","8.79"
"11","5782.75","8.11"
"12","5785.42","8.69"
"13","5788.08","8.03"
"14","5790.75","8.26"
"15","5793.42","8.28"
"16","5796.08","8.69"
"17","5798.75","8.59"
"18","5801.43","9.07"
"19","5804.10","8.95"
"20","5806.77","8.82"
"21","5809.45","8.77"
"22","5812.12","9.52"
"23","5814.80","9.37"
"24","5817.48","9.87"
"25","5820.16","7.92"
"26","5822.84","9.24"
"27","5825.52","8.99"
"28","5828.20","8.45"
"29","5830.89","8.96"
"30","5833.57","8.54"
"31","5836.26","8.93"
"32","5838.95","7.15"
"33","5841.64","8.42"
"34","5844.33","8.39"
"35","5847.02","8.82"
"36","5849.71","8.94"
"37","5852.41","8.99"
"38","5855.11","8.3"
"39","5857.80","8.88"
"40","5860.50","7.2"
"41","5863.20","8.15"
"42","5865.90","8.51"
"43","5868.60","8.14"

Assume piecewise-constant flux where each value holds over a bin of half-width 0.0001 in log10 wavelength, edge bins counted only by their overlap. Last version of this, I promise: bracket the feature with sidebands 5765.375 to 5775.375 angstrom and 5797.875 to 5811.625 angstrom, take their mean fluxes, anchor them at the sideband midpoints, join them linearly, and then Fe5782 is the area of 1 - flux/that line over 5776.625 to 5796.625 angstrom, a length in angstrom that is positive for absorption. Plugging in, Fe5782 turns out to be 1.2 angstrom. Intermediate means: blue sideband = 9.12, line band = 8.49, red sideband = 8.89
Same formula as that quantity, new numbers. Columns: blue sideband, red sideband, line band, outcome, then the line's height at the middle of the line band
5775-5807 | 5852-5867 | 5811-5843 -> -1.2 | 8.46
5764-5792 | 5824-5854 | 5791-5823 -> -0.8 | 8.68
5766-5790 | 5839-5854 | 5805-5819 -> -0.9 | 8.68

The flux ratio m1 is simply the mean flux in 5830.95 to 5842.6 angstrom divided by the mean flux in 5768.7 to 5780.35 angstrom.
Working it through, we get 0.9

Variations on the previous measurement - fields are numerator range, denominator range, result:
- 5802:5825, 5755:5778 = 1.00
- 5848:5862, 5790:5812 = 0.97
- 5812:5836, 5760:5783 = 0.99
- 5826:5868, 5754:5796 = 0.96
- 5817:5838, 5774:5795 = 1.03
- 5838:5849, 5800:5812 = 0.92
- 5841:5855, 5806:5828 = 0.96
